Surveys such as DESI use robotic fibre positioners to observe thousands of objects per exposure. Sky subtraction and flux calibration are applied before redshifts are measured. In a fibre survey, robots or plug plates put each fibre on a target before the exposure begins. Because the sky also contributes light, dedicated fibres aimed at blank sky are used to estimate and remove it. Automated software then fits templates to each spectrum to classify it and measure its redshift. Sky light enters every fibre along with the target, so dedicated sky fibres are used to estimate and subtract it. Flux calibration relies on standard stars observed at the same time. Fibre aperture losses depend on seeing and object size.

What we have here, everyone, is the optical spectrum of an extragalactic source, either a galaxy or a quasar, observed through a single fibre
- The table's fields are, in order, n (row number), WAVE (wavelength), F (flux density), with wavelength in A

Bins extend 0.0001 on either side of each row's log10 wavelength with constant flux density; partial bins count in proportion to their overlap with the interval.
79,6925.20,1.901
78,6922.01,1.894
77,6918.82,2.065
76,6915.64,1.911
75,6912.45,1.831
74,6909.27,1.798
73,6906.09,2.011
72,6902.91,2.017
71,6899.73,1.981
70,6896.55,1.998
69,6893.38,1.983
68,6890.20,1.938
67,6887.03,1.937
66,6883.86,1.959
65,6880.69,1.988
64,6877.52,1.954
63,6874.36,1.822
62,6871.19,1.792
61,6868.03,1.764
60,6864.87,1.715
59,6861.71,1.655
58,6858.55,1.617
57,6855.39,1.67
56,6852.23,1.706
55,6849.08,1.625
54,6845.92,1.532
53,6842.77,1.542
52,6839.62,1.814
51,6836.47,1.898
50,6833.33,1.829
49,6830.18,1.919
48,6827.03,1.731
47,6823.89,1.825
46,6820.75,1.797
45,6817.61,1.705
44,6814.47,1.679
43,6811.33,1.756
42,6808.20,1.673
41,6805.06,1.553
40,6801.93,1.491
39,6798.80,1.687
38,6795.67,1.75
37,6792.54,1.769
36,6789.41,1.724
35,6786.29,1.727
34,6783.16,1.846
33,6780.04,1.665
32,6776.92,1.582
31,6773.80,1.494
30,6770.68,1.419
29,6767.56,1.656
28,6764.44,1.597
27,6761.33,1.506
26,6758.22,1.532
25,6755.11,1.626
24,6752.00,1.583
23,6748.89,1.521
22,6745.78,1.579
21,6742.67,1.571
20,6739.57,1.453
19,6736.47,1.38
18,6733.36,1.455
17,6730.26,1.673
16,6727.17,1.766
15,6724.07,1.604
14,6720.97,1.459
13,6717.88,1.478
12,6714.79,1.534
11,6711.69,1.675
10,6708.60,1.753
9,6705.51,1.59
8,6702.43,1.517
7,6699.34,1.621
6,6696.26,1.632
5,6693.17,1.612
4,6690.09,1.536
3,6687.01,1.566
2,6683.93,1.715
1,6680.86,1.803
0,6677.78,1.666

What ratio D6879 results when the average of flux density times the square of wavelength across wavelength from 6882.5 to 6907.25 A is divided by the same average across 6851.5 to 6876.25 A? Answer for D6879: 1.16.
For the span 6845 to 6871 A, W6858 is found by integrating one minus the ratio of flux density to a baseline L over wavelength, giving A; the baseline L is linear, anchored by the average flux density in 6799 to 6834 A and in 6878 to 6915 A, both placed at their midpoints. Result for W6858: 2.4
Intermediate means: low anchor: 1.72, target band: 1.67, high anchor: 1.95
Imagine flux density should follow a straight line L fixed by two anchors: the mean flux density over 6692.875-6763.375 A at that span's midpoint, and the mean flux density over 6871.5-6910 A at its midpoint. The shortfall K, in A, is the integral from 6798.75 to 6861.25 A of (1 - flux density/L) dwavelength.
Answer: 3.57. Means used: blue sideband 1.57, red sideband 1.95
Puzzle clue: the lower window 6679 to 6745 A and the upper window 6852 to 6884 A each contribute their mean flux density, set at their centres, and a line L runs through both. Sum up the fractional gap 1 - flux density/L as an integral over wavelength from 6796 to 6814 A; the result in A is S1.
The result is 0.6 A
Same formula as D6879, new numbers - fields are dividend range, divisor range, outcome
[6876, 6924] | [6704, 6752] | 1.31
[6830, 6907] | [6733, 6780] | 1.23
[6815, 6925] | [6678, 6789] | 1.20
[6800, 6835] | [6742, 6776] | 1.13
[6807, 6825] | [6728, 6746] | 1.17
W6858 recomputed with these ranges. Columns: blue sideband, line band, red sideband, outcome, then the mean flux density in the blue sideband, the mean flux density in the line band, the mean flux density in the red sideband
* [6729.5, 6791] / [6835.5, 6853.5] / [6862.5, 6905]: 1.2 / 1.58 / 1.68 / 1.91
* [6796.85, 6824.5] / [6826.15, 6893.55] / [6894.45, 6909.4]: 2.0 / 1.68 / 1.79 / 1.98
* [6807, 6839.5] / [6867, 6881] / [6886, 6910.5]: 0.3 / 1.78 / 1.86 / 1.96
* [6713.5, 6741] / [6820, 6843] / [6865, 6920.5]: -0.4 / 1.53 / 1.81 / 1.92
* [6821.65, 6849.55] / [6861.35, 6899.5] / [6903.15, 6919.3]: -0.7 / 1.75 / 1.89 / 1.92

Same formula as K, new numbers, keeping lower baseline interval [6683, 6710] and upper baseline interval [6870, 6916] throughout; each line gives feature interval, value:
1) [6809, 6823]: 0.5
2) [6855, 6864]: 1.1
